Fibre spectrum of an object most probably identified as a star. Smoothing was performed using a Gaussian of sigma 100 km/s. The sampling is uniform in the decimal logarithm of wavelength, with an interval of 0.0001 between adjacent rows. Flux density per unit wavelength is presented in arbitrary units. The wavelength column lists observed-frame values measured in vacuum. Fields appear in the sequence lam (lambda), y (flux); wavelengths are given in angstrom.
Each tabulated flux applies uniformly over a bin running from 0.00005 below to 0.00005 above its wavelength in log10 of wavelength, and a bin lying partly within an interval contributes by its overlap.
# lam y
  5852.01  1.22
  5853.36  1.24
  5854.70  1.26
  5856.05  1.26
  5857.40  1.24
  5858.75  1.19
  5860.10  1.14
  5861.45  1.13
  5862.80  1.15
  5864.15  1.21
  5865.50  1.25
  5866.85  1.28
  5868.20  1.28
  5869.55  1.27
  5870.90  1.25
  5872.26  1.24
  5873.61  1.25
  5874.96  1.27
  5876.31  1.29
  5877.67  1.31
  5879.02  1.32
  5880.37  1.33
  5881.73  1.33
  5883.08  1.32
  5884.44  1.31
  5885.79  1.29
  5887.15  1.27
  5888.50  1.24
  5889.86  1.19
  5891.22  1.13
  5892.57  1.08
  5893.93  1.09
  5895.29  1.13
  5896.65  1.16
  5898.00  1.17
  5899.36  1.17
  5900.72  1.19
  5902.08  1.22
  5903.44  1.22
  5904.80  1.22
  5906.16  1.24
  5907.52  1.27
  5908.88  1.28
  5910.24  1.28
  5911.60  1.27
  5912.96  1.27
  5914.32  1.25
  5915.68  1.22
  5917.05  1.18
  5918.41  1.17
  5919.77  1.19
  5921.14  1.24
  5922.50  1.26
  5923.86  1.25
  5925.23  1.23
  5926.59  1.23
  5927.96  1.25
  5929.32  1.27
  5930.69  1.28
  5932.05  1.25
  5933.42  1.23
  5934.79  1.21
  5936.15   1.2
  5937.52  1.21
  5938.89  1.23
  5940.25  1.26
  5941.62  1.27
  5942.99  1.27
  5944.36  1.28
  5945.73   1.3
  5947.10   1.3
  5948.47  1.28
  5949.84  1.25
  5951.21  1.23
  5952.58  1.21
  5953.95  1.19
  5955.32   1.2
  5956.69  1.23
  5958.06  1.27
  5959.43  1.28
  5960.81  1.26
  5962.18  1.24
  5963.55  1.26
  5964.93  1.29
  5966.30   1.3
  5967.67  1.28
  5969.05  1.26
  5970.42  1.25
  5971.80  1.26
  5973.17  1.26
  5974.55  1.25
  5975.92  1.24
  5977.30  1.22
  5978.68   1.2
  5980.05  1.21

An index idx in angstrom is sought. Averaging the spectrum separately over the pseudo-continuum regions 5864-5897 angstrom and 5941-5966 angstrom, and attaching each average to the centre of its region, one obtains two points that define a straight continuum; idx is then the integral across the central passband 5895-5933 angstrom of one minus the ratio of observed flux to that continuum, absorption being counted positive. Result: 0.7 angstrom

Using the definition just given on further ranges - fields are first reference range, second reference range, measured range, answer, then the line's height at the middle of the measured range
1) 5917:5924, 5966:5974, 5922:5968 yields -0.4 angstrom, 1.24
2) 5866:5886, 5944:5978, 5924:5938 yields 0.3 angstrom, 1.27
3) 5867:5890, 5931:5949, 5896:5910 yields 0.6 angstrom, 1.27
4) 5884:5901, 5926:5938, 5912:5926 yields -0.1 angstrom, 1.22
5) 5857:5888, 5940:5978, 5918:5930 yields 0.2 angstrom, 1.26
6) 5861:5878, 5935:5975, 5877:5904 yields 0.5 angstrom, 1.25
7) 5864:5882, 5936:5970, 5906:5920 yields 0.3 angstrom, 1.27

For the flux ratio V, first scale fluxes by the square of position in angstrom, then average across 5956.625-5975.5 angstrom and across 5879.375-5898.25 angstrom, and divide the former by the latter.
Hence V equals 1.06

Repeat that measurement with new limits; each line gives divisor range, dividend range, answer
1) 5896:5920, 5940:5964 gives 1.04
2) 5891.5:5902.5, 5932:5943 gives 1.09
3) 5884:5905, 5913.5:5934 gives 1.05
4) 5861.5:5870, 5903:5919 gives 1.02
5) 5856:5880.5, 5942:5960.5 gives 1.04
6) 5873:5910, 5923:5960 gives 1.03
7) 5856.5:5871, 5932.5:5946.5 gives 1.05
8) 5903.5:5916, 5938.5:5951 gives 1.02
